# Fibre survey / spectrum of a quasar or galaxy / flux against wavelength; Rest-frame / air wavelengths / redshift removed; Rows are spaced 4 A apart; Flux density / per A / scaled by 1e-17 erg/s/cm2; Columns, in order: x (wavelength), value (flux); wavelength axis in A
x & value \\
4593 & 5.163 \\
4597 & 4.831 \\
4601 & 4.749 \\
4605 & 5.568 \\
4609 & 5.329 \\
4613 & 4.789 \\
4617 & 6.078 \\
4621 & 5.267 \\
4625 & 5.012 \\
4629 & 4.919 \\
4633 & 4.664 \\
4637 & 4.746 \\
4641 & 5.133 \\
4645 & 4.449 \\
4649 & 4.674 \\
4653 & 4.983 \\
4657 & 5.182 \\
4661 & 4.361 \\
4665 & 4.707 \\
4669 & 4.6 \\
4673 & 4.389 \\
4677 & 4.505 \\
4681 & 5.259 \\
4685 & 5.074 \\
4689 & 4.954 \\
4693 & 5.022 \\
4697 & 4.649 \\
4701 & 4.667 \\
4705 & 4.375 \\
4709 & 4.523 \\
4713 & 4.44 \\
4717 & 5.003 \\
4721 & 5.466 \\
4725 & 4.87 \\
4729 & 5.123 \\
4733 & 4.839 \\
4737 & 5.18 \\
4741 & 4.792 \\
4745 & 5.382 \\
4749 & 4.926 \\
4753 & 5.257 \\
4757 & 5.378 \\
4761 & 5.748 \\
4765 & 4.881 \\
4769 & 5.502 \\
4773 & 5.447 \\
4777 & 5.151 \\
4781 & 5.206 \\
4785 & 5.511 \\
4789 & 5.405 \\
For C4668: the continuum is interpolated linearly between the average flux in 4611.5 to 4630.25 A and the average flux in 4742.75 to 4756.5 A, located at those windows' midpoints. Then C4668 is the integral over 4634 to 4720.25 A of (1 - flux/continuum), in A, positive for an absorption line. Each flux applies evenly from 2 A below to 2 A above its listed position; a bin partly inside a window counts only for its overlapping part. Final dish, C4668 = 7.7 A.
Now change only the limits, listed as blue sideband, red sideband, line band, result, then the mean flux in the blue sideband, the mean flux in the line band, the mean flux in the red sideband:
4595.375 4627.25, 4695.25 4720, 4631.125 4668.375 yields 1.6 A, 5.21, 4.76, 4.64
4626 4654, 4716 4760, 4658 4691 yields 1.1 A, 4.8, 4.74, 5.13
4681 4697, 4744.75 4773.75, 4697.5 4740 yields 2.4 A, 5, 4.84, 5.31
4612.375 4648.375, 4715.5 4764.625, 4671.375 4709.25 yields 2.5 A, 5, 4.76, 5.16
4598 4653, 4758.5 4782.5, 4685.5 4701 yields 0.9 A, 5.02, 4.87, 5.33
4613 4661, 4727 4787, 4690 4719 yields 2.5 A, 4.97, 4.68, 5.22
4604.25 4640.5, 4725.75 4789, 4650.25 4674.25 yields 2.1 A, 5.14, 4.71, 5.22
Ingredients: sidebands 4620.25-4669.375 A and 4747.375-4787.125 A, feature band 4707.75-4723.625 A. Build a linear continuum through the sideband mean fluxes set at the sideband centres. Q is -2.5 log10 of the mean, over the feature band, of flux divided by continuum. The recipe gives 0.05 mag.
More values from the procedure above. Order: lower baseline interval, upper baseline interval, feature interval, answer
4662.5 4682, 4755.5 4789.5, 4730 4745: 0.02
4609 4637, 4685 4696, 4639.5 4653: 0.06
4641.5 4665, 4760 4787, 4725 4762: 0.01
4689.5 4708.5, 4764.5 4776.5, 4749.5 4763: -0.04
